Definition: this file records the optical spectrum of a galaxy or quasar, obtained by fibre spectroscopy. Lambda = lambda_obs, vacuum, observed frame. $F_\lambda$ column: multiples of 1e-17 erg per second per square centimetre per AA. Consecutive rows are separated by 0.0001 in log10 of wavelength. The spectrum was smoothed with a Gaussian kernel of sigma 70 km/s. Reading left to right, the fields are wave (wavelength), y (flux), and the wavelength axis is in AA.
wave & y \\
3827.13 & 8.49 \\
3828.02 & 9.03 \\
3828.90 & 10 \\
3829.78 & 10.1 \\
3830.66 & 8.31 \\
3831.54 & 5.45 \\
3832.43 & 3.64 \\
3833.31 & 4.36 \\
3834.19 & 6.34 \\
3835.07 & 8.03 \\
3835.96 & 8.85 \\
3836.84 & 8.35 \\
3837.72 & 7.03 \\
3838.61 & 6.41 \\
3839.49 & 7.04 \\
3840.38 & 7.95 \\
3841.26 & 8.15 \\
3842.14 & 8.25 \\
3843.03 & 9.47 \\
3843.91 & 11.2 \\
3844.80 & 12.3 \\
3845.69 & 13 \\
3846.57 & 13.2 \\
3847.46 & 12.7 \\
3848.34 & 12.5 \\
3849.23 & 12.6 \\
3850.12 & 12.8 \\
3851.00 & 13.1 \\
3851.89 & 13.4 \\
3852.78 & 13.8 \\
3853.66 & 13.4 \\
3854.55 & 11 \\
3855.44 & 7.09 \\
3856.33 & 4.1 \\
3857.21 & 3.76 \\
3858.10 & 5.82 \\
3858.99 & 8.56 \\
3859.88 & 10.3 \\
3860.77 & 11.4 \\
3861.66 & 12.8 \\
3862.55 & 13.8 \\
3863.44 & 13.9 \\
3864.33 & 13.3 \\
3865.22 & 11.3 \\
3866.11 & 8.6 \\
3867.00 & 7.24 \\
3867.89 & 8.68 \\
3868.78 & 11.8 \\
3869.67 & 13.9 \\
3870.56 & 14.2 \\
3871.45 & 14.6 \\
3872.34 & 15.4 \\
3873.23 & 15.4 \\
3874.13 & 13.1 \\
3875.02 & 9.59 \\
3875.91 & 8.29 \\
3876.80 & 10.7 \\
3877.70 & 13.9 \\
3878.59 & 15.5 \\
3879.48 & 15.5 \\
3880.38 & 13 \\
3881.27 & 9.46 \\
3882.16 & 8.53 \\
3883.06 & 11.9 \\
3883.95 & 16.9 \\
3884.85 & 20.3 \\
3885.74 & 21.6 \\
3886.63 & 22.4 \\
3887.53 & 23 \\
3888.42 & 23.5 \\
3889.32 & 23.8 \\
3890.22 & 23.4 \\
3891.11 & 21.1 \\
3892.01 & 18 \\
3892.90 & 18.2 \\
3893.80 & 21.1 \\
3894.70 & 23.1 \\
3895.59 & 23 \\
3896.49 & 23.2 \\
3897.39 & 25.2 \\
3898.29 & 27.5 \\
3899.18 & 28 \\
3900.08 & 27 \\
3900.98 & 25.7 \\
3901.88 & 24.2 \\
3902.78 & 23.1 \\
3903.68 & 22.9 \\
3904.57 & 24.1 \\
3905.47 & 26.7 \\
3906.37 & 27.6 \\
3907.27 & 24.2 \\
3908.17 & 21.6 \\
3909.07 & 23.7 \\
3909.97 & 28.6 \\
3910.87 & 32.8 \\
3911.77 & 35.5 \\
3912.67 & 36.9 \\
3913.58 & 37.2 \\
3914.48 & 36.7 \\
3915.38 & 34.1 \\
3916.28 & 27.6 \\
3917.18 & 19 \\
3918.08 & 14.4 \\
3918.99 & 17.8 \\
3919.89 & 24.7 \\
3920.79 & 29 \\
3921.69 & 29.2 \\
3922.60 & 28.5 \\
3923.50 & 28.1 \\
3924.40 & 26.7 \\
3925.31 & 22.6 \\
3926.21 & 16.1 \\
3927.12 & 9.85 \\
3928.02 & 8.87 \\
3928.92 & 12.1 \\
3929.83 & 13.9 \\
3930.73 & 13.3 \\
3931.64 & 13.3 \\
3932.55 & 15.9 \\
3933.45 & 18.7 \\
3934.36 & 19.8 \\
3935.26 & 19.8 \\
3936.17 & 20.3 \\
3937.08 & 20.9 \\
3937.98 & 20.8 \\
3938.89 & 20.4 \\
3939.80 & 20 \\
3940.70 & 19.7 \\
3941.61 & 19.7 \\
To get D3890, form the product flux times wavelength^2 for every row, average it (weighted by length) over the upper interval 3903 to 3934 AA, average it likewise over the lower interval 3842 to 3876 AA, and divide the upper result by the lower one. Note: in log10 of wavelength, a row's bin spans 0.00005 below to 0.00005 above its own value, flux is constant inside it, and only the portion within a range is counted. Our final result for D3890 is 2.14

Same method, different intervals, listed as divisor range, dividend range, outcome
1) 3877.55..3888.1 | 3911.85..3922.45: 1.77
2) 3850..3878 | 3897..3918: 2.52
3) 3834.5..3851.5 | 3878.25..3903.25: 2.09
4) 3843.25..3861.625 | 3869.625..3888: 1.37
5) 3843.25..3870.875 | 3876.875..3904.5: 1.87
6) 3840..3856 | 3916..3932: 1.79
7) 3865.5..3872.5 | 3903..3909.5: 2.13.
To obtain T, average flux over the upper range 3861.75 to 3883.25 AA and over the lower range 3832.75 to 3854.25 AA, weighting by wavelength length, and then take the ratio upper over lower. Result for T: 1.20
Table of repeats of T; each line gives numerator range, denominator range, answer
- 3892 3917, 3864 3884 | 2.21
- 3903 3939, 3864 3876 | 1.94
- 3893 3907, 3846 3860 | 2.34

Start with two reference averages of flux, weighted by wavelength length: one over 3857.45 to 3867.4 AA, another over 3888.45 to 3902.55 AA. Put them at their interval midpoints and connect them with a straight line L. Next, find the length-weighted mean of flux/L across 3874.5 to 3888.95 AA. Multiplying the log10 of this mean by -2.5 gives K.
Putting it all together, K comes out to 0.20 mag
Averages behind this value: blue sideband 10.5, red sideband 23.5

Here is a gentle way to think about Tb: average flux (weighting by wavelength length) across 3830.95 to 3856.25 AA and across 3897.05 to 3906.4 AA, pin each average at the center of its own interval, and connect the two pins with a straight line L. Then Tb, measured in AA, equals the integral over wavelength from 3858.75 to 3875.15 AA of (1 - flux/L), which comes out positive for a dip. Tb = 4.02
